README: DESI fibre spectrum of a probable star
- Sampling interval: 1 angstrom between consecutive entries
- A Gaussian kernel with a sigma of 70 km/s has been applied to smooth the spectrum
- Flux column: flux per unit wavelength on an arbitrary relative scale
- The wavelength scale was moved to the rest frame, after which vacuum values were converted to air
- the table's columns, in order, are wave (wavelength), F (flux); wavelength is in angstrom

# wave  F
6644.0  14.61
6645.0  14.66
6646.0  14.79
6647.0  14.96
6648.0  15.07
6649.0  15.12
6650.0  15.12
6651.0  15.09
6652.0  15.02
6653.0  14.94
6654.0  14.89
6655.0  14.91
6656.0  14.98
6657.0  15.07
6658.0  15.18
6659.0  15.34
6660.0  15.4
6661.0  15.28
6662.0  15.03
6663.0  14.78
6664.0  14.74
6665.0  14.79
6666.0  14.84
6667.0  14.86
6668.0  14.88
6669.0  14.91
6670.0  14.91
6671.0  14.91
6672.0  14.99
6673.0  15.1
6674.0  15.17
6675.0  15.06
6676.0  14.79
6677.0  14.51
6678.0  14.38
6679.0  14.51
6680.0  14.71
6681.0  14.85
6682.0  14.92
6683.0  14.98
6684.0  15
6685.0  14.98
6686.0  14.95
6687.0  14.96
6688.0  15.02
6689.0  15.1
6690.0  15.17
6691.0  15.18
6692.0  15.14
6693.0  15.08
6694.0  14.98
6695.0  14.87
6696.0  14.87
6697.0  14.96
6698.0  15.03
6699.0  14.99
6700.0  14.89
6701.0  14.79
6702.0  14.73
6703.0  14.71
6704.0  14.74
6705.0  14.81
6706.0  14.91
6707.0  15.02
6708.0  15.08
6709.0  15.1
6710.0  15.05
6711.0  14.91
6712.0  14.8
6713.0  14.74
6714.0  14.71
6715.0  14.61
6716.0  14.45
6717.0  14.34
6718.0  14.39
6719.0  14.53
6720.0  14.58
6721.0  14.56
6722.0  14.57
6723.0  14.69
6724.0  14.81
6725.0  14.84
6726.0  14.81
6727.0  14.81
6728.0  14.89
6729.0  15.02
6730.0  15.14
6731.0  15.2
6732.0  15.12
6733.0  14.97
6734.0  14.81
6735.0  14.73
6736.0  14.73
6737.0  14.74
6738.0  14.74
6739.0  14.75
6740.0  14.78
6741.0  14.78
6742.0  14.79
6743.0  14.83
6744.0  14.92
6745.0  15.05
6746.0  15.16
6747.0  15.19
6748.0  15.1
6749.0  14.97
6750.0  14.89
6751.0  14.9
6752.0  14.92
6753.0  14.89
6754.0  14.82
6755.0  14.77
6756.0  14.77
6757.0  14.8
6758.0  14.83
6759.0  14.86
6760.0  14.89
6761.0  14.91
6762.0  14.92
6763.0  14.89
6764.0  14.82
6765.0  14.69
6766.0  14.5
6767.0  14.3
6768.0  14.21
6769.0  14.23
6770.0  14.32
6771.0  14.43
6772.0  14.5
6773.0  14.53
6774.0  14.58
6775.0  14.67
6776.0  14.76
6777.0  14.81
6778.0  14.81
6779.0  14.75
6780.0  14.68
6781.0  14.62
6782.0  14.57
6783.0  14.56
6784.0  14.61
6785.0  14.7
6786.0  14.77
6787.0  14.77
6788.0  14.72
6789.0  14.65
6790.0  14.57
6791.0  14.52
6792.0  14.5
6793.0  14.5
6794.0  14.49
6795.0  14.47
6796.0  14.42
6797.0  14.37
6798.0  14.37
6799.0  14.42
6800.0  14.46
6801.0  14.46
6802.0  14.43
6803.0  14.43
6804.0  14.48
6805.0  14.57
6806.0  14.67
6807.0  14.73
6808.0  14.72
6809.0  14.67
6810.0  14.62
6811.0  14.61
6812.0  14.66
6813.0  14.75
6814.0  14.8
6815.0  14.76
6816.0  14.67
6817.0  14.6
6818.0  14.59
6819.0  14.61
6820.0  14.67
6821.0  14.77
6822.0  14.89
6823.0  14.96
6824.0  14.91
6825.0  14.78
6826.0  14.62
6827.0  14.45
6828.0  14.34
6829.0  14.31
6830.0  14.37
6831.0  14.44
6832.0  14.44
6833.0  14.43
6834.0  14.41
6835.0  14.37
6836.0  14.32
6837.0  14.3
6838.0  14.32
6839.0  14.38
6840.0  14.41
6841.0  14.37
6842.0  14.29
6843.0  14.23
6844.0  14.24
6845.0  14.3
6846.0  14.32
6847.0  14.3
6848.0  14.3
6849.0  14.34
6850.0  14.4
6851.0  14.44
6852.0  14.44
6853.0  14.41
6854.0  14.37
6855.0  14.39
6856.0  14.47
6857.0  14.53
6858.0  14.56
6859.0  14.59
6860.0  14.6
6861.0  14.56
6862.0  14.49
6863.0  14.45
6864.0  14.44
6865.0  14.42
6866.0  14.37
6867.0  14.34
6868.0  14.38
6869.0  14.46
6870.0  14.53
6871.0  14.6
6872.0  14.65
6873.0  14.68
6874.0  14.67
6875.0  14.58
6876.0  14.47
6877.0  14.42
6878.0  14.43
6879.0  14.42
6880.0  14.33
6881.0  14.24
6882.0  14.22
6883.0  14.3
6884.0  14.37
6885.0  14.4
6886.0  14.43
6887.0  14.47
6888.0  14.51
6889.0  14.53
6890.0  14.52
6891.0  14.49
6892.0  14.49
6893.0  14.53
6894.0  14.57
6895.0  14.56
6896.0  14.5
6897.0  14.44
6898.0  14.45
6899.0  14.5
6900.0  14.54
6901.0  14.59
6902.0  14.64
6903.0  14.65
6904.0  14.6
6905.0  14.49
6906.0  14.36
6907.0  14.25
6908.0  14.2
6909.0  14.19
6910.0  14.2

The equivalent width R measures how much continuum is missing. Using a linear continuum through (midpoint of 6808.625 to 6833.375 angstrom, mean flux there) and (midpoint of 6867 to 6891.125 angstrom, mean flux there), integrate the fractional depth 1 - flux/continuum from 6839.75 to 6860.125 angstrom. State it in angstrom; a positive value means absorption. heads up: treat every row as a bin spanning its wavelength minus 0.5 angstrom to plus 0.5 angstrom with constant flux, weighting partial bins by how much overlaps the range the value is 0.2 angstrom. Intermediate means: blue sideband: 14.6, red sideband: 14.5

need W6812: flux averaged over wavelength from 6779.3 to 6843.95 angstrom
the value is 14.6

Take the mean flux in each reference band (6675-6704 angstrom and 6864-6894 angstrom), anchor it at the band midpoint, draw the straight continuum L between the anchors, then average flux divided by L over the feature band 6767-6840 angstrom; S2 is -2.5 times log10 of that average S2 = 0.01 mag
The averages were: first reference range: 14.9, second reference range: 14.5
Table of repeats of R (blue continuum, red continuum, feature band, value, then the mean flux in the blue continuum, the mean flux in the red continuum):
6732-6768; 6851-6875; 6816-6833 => 0.01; 14.8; 14.5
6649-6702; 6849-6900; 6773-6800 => 0.16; 15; 14.5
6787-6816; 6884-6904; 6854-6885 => 0.14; 14.6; 14.5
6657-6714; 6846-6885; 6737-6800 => 0.05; 14.9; 14.4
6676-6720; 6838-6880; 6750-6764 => -0.16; 14.8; 14.4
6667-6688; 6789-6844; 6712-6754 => -0.22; 14.9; 14.5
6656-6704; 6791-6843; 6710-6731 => 0.13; 14.9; 14.5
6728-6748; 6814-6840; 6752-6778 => 0.24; 14.9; 14.6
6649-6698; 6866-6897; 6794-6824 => 0.06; 15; 14.5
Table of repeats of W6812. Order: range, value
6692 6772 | 14.8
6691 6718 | 14.9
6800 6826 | 14.7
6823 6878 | 14.4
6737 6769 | 14.8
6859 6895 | 14.5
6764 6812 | 14.6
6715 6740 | 14.8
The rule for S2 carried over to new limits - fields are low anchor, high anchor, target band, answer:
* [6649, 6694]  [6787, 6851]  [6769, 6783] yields 0.003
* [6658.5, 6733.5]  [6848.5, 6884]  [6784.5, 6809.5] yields 0.006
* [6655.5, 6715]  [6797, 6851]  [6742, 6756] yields -0.015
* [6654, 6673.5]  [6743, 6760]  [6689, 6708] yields 0.001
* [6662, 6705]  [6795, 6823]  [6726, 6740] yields -0.008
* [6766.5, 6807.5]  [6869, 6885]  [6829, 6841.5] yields 0.009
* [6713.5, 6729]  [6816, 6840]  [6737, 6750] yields -0.021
